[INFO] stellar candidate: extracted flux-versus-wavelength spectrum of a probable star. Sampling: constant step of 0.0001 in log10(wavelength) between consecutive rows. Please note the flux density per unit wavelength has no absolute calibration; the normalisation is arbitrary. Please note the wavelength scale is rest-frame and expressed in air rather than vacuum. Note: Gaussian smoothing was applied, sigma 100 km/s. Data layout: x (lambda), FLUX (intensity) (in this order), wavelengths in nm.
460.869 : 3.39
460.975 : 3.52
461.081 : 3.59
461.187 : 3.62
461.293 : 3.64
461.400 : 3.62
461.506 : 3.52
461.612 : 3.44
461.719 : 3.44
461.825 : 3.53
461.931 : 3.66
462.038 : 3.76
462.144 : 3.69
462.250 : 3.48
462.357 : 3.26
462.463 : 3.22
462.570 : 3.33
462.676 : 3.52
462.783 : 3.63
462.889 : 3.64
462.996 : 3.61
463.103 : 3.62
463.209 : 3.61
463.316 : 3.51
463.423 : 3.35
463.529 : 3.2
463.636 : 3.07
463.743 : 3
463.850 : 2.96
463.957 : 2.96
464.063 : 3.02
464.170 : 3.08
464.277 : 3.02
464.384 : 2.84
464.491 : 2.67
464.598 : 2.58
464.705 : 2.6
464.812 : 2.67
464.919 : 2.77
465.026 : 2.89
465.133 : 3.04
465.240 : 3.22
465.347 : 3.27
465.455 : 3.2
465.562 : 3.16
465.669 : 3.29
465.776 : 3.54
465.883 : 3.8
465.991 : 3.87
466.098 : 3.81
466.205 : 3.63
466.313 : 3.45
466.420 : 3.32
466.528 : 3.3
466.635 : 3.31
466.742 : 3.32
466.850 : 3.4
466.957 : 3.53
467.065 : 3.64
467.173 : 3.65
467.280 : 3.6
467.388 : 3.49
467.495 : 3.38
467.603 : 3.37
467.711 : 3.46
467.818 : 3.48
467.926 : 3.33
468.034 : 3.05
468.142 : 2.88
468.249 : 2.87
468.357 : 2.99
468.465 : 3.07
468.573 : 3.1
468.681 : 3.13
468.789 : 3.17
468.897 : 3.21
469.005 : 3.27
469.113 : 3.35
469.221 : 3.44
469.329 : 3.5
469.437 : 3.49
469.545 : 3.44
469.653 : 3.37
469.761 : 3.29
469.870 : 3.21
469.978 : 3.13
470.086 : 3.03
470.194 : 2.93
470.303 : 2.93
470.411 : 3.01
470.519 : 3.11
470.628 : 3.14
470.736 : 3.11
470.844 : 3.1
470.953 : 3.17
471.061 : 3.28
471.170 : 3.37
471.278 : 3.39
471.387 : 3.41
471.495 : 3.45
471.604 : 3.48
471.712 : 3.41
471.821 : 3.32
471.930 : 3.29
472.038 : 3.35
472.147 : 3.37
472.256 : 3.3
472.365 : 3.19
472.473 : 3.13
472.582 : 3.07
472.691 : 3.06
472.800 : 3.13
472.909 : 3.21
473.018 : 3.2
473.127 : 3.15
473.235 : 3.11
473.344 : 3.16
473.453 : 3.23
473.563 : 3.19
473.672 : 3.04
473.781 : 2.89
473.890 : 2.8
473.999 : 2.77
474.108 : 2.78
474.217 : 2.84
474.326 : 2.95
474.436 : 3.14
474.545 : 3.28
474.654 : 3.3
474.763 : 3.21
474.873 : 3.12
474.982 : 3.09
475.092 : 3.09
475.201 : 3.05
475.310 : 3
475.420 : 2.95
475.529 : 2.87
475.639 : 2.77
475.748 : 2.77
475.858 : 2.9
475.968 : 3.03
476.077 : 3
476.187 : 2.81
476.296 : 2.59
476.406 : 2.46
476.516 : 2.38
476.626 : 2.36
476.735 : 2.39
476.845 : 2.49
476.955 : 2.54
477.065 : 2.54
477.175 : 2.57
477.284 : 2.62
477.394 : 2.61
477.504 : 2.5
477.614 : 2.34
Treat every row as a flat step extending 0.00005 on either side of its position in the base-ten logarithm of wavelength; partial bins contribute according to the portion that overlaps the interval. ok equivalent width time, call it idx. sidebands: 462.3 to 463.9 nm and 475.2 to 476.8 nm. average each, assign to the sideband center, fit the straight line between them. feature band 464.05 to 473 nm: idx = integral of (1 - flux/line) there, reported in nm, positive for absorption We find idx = -0.40 nm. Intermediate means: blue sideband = 3.37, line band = 3.24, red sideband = 2.74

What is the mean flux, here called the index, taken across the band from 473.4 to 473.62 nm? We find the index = 3.19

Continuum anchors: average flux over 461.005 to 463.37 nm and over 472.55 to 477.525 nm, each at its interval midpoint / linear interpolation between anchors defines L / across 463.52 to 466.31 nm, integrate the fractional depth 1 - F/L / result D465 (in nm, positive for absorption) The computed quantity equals 0.22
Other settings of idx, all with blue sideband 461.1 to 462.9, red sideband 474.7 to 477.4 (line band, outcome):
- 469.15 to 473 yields -0.261 nm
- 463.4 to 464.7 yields 0.176 nm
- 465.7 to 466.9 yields -0.080 nm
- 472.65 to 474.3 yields -0.070 nm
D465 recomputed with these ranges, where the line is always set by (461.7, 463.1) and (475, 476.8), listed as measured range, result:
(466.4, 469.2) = -0.06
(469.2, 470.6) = -0.05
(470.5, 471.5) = -0.06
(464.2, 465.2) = 0.18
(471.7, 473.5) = -0.15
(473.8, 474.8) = -0.05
